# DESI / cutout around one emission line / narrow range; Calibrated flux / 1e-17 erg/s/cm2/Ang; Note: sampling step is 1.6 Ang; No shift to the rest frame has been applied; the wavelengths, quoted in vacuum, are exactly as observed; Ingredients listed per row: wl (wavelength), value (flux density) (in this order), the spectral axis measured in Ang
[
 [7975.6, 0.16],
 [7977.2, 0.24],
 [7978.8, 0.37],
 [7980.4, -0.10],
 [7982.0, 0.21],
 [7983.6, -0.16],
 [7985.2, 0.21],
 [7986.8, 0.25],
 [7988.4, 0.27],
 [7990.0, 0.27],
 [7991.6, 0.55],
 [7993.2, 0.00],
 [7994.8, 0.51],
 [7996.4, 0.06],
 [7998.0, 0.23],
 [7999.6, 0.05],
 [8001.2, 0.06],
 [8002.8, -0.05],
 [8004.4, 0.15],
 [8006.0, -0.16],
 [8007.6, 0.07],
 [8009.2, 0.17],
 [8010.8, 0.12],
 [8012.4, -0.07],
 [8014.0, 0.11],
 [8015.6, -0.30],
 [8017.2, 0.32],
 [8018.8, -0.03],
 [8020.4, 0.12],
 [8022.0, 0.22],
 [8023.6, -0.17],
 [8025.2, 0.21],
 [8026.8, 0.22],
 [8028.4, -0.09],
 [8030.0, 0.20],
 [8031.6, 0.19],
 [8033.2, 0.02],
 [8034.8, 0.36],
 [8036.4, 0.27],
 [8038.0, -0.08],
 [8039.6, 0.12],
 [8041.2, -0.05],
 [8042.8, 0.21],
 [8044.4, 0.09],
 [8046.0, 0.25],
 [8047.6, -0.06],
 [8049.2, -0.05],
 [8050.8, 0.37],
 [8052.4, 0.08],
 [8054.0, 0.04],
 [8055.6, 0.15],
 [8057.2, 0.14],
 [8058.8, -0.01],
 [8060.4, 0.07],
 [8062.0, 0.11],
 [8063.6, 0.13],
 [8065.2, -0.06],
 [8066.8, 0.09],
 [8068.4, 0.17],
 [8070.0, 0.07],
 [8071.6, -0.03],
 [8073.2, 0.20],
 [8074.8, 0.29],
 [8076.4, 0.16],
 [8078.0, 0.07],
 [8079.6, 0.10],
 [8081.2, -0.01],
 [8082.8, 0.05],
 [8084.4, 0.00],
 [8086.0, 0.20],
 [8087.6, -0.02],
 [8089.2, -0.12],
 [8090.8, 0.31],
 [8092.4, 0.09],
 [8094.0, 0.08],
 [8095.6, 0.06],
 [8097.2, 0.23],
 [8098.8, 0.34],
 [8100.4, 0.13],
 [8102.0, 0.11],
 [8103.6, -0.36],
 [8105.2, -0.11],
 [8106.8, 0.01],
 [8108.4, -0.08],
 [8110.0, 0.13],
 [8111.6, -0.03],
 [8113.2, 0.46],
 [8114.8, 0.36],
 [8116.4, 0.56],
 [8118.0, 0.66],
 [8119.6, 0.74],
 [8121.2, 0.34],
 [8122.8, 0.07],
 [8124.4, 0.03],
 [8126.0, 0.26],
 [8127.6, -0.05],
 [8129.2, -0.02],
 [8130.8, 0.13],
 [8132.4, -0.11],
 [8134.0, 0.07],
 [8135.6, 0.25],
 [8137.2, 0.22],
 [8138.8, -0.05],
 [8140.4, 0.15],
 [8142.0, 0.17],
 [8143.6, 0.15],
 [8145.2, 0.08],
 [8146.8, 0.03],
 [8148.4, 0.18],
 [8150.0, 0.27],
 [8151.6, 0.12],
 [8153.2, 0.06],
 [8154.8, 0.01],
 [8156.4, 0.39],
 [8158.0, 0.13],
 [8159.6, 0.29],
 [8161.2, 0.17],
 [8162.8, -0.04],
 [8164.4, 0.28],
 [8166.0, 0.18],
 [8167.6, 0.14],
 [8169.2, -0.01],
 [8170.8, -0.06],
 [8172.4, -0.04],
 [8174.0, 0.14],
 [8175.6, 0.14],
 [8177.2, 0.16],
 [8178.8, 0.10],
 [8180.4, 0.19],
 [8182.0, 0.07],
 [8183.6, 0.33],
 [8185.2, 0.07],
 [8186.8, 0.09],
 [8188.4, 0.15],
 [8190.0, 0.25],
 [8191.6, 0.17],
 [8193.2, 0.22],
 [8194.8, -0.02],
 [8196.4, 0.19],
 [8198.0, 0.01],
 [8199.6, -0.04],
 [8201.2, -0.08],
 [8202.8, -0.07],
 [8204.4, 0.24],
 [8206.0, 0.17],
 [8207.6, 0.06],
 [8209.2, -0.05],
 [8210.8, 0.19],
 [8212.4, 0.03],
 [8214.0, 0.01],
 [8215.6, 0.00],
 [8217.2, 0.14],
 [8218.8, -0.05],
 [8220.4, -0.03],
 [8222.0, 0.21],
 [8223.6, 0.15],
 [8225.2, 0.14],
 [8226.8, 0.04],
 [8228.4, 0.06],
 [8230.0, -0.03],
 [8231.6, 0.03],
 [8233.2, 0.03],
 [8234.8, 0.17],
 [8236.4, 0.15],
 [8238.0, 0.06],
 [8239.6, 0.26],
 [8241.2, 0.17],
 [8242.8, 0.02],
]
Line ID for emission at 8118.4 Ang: H-gamma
